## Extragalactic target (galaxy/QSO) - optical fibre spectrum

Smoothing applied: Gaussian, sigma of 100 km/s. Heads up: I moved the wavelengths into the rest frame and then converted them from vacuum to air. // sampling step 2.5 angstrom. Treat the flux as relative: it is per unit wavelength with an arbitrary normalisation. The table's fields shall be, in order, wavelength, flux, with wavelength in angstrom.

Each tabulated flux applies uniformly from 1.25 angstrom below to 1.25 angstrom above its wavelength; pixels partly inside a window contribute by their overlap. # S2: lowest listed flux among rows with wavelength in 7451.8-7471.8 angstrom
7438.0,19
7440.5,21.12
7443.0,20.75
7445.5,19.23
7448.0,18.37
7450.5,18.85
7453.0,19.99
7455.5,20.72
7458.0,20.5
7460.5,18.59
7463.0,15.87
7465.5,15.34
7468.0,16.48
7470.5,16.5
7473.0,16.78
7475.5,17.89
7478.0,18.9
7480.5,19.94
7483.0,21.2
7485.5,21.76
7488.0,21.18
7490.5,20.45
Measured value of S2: 15.34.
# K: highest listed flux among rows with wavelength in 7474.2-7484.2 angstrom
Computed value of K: 21.2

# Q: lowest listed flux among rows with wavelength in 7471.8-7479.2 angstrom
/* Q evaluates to 16.78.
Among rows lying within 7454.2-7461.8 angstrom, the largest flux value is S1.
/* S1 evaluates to 20.72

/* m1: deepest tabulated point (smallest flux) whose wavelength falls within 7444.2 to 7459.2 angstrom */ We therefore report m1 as 18.37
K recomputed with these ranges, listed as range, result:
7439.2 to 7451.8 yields 21.12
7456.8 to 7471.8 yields 20.5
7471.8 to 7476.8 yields 17.89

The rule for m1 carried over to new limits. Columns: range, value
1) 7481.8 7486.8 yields 21.2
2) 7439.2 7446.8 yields 19.23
